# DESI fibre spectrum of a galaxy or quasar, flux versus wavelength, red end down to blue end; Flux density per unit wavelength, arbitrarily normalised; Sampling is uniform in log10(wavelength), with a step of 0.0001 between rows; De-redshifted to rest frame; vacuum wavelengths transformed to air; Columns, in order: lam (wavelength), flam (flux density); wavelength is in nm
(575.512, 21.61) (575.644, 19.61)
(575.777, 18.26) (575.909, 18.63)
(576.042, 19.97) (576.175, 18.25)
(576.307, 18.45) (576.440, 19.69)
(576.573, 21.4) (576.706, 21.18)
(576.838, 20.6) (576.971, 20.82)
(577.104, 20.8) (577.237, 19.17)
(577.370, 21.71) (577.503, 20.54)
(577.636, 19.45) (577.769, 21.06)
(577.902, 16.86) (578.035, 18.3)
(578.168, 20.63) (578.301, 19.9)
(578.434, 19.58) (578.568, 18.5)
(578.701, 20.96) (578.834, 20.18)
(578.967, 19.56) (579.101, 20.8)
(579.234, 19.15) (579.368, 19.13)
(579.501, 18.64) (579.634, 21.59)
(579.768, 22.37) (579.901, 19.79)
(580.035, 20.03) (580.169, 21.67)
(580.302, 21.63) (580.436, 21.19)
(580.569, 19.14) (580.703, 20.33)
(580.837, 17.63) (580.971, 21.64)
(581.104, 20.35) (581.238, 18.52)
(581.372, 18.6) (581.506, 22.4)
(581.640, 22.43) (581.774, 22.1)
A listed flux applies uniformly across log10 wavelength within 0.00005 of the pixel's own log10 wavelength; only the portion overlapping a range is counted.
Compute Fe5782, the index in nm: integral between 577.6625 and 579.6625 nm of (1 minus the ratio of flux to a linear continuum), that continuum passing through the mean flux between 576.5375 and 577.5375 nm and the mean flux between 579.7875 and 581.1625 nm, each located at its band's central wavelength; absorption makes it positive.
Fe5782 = 0.10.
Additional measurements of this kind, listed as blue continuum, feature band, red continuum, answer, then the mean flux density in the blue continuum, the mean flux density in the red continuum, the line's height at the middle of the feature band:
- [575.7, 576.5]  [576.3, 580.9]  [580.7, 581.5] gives -0.197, 18.9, 19.7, 19.3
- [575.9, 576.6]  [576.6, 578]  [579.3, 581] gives -0.044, 19.3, 20.3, 19.6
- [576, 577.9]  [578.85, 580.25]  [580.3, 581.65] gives -0.008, 20.1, 20.2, 20.2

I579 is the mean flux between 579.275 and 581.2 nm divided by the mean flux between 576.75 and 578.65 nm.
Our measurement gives 1.02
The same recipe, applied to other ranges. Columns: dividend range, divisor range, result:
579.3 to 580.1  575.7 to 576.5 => 1.07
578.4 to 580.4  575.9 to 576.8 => 1.03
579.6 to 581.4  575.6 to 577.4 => 1.02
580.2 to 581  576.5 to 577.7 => 0.98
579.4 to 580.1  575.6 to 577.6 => 1.02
